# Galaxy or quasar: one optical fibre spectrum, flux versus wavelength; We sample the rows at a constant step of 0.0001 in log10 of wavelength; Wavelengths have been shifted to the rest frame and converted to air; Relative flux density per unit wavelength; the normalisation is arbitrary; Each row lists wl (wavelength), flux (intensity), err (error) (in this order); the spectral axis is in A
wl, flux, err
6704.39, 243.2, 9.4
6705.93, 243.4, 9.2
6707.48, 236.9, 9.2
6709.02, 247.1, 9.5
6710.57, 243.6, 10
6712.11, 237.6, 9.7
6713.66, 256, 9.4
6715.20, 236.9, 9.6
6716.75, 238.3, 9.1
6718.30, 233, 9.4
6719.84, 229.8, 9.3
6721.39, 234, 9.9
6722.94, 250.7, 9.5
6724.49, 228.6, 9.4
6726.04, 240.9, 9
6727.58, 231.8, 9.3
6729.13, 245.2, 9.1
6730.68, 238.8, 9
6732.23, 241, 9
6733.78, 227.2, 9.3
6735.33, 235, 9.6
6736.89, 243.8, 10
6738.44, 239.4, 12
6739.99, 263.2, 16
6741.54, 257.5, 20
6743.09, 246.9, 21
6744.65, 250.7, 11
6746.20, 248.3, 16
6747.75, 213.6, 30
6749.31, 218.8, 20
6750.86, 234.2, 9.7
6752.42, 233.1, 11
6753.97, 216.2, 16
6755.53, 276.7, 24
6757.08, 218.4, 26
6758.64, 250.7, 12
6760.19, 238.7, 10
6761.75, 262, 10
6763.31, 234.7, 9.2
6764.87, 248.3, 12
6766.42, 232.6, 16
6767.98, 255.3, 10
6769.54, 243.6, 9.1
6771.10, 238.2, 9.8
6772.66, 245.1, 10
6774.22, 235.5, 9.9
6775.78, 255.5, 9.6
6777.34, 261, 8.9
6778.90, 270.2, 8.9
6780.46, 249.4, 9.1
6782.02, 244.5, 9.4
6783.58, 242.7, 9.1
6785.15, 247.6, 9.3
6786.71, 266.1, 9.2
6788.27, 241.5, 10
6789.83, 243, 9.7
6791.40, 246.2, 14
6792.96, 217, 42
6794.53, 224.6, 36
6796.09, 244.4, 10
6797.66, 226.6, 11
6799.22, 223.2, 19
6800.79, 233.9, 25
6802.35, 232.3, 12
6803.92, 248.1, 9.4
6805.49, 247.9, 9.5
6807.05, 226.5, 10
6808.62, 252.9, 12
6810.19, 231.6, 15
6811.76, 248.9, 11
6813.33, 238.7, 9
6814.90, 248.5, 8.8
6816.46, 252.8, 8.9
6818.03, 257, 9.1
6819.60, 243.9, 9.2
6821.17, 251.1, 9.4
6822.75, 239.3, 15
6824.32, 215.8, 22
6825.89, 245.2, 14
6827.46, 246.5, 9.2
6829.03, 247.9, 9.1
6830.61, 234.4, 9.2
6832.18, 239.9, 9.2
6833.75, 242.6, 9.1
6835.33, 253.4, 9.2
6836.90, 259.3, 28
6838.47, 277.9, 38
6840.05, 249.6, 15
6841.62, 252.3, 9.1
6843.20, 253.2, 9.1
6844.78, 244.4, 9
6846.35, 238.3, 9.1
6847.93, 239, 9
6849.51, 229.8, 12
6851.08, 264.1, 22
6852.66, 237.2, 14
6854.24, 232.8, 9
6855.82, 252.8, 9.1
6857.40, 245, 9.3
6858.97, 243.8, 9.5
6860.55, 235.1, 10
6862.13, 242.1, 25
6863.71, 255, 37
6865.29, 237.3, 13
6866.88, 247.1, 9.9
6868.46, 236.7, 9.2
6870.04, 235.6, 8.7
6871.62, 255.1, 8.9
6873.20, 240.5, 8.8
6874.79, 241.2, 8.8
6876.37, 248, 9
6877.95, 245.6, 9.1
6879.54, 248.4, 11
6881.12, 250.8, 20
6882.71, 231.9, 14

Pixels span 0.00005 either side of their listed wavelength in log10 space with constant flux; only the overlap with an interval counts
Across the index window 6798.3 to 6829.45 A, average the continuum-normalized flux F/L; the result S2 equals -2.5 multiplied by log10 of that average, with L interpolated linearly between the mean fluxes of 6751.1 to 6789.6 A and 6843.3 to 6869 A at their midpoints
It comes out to 0.01 mag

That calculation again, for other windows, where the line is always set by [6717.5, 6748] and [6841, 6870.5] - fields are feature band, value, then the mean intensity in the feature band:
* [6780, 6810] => 0.010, 240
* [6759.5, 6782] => -0.029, 248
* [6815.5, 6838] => -0.013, 246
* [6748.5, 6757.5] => 0.034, 233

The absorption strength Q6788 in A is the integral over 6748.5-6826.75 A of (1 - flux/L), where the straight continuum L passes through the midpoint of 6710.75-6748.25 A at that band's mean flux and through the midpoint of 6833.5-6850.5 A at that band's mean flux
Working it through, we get 1.0 A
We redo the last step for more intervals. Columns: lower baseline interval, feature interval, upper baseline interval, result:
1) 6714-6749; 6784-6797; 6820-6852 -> 0.11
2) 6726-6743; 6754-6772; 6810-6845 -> -0.02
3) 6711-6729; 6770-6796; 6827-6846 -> -0.09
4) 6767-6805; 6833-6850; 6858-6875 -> -0.46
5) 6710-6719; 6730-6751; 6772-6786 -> 0.40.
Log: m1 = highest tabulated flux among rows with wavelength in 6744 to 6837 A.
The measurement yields 276.7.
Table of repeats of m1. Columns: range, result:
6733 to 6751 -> 263.2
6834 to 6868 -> 277.9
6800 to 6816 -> 252.9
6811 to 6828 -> 257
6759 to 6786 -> 270.2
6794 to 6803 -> 244.4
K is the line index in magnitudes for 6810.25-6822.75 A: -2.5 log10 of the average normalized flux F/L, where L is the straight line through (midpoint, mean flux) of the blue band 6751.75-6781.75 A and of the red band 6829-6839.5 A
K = 0.01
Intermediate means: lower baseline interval 246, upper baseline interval 251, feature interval 247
